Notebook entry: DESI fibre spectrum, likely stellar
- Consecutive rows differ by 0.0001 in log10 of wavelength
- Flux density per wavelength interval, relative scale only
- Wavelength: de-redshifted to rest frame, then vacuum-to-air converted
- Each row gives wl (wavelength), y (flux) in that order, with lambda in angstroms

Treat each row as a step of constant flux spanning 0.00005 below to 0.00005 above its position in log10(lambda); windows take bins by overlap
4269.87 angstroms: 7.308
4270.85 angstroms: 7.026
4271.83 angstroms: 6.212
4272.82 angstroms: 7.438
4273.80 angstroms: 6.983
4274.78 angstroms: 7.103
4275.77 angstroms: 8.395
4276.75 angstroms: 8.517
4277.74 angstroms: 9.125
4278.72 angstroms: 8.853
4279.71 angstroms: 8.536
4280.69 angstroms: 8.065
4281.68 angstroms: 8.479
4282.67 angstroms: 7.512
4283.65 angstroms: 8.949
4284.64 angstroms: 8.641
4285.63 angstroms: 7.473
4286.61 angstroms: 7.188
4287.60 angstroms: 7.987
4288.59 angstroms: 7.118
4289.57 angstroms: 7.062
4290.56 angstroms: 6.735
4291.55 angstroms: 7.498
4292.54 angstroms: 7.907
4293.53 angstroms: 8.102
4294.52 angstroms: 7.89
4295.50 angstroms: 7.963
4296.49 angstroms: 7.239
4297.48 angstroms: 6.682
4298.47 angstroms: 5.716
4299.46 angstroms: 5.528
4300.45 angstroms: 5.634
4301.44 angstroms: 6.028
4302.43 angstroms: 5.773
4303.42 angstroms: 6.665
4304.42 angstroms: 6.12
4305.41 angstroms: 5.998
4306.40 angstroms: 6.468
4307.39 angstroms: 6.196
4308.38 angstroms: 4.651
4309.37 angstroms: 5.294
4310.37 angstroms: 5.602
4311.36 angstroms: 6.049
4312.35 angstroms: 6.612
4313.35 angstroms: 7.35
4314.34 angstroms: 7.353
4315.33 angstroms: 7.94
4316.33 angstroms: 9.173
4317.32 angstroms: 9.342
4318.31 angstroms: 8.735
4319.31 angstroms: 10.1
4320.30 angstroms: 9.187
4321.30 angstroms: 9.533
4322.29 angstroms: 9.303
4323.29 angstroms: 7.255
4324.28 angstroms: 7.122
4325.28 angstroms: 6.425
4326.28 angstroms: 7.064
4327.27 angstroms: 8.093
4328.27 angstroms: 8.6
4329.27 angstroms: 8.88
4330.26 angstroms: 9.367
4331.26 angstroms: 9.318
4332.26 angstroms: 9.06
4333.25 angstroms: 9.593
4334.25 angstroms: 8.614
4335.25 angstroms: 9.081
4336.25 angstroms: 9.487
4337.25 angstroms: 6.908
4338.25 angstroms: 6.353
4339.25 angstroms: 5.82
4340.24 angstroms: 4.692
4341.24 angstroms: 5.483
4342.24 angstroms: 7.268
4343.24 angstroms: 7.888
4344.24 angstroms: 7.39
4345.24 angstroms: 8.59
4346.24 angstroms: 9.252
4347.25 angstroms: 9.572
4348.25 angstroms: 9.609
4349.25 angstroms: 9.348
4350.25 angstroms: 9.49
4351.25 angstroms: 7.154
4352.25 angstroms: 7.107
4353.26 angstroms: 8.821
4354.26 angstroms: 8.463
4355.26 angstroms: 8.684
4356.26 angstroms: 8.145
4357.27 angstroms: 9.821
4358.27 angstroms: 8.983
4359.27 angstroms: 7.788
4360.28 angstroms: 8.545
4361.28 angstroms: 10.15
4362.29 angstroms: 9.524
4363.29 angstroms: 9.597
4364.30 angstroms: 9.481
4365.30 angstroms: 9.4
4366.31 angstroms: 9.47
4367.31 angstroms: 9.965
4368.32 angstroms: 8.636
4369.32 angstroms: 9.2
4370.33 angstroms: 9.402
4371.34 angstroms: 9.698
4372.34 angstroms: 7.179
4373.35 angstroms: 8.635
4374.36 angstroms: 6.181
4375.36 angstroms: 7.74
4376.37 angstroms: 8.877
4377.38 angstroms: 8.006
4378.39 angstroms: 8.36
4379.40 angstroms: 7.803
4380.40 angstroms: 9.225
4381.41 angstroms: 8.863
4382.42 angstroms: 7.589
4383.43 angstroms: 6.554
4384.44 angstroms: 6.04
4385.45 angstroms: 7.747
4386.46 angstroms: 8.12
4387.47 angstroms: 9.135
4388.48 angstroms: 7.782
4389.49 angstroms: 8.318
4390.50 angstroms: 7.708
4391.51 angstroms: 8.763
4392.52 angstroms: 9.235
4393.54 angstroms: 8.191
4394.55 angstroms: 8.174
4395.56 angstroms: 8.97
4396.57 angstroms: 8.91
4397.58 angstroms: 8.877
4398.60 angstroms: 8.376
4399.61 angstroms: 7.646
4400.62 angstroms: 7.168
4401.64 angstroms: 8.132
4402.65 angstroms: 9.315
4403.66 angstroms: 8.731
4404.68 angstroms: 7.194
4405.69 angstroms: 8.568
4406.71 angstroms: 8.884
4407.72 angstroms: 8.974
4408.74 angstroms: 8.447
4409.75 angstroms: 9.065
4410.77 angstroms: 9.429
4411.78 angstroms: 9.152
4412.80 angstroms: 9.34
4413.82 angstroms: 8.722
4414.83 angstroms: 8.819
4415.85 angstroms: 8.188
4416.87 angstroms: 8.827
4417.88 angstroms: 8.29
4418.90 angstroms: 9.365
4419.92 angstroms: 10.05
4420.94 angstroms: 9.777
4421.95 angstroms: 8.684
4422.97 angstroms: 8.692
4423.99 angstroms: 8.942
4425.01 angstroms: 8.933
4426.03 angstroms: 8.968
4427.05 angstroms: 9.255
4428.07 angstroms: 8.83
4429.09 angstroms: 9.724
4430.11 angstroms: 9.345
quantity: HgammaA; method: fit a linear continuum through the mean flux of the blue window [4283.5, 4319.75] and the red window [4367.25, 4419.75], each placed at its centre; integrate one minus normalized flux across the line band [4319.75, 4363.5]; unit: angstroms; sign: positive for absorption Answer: -3.7 angstroms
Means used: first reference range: 7.08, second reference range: 8.43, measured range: 8.32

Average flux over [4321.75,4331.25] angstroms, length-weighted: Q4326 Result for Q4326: 8.09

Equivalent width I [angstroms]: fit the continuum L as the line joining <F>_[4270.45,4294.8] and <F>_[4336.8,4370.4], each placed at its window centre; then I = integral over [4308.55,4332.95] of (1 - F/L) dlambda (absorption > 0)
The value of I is 0.4 angstroms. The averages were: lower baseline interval 7.79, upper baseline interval 8.4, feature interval 8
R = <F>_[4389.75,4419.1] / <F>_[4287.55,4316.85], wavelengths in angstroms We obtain 1.28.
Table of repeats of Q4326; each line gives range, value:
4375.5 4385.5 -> 7.9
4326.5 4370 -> 8.52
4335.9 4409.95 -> 8.33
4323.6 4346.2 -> 7.8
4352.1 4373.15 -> 8.98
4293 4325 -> 7.14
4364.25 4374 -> 9.05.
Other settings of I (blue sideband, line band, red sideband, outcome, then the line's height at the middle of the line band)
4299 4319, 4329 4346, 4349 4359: -0.1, 7.87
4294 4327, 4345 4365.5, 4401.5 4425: -2.8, 7.87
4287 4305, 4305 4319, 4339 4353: 0.4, 7.17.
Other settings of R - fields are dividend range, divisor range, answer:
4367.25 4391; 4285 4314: 1.23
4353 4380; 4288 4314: 1.34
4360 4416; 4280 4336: 1.13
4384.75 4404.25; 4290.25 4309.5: 1.28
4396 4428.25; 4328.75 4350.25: 1.07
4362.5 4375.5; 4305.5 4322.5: 1.18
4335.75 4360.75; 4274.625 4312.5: 1.13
